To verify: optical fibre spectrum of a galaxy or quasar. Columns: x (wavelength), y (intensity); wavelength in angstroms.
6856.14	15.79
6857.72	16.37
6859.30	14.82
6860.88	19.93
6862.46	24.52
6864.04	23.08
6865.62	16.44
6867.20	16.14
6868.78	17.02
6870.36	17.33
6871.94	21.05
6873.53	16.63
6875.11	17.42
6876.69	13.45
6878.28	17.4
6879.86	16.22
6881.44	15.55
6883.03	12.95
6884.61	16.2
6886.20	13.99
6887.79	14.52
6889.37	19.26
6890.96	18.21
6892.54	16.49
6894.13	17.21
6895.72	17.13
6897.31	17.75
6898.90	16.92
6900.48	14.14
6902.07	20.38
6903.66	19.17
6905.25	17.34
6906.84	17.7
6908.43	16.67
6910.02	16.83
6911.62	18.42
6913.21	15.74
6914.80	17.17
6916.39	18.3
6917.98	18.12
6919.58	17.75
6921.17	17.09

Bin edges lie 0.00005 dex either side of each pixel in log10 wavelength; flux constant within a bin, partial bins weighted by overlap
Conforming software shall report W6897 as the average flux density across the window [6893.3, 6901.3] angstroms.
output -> 16.6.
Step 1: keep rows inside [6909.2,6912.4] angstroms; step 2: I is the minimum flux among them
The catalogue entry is 16.83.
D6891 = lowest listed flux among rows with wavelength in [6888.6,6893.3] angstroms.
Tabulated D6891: 16.49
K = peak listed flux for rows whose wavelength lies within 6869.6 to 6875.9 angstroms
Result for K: 21.05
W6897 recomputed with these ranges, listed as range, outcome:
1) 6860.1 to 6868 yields 20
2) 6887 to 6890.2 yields 16.9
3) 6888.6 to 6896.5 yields 17.7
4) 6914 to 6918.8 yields 17.9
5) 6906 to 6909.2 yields 17.2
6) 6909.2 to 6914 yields 17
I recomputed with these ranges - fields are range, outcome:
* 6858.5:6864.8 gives 14.82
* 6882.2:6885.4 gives 12.95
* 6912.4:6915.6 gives 15.74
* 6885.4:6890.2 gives 13.99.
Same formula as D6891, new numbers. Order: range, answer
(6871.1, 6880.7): 13.45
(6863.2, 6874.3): 16.14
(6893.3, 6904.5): 14.14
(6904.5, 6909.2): 16.67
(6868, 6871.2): 17.02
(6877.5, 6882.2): 15.55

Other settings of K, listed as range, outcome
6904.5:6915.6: 18.42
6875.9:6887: 17.4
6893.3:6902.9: 20.38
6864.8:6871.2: 17.33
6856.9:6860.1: 16.37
